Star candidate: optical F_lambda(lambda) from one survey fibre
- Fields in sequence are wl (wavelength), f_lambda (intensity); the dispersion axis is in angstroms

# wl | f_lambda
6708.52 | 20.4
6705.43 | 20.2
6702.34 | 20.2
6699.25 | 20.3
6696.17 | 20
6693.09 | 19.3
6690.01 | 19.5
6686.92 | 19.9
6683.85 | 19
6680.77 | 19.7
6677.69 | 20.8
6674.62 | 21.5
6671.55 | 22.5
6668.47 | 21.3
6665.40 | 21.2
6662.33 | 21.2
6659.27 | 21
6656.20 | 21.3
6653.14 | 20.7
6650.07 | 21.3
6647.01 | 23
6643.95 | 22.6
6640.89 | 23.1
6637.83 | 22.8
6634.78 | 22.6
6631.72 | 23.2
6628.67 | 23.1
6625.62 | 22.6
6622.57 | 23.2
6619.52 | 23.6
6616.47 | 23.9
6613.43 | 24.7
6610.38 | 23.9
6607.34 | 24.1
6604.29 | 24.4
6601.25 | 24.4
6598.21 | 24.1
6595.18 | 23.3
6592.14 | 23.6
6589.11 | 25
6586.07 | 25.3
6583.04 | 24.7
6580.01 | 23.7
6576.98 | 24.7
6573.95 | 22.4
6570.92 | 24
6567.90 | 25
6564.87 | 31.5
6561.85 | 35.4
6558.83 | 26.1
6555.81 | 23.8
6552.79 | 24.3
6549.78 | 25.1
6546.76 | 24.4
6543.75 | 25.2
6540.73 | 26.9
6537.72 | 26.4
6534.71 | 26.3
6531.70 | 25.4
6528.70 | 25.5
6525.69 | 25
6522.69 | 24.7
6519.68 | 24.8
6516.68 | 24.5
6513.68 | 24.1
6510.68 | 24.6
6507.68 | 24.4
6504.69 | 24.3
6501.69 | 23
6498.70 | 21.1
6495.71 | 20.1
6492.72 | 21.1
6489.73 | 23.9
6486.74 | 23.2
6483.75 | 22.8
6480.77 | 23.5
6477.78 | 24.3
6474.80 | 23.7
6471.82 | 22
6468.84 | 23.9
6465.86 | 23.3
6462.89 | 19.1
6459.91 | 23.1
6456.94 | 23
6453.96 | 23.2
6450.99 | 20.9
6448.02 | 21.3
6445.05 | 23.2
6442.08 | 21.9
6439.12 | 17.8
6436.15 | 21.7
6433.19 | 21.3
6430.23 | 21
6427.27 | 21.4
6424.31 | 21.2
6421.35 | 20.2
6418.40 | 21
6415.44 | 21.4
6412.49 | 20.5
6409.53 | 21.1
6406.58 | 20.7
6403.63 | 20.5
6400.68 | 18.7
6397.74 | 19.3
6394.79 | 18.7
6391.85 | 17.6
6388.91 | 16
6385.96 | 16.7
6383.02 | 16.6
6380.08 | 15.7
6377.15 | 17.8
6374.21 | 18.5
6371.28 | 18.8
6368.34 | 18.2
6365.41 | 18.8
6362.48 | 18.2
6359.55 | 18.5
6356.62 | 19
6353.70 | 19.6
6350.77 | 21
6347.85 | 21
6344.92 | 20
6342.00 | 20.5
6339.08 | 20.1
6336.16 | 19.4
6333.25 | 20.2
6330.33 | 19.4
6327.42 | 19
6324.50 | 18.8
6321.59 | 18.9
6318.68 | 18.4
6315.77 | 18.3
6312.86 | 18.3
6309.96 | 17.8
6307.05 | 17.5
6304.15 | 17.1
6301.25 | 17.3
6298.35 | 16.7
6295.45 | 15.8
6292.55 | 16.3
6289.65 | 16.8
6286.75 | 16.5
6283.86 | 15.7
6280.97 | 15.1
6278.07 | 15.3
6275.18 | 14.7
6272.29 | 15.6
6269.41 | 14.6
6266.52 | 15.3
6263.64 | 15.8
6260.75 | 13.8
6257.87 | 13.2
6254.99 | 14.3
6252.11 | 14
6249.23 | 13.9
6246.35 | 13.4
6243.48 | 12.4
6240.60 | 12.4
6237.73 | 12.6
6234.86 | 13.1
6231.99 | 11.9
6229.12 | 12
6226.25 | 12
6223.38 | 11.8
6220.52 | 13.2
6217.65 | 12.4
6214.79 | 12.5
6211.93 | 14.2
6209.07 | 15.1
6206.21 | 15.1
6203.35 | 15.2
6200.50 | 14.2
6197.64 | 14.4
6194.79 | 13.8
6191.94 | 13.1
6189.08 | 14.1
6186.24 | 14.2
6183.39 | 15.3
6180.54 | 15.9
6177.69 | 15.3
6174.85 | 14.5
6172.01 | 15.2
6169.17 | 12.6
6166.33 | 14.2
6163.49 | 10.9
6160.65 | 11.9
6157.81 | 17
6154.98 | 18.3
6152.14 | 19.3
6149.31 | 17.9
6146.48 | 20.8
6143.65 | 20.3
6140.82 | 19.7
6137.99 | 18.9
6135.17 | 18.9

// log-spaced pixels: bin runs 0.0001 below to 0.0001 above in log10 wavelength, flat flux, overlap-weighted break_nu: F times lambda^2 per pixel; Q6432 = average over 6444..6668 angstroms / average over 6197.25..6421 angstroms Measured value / 1.53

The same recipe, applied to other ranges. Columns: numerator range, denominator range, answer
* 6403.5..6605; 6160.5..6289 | 1.84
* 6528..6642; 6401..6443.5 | 1.25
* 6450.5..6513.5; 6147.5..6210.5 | 1.69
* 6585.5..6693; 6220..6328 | 1.64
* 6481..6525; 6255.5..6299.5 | 1.63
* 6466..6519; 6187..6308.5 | 1.74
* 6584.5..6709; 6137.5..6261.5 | 1.75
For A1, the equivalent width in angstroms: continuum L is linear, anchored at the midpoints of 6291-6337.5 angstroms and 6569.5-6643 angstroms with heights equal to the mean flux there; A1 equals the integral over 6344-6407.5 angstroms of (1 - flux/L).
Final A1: 2.2 angstroms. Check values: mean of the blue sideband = 18.1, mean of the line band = 18.6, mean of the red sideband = 23.8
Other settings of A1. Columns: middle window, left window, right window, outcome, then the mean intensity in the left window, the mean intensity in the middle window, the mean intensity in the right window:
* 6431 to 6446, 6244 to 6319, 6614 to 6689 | -2.2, 15.8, 21.1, 21.9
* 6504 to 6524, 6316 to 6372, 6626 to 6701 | -4.0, 19.3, 24.5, 21.3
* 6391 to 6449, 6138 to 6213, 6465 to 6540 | 3.3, 15.5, 20.6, 23.9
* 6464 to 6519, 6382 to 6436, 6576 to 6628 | -4.1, 19.7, 23.2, 24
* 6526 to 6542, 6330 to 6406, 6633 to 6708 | -4.8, 18.8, 26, 21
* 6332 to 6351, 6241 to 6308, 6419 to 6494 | -2.7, 15.2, 20.3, 22.1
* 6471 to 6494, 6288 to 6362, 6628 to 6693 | -3.7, 18.6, 23.1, 21.4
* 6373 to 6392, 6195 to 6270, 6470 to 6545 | 2.3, 13.6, 16.9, 24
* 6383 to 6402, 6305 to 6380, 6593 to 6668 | 1.9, 19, 17.7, 22.9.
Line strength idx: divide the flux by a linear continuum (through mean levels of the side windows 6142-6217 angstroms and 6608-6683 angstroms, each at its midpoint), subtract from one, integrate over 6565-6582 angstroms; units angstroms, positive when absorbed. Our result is -2.7 angstroms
